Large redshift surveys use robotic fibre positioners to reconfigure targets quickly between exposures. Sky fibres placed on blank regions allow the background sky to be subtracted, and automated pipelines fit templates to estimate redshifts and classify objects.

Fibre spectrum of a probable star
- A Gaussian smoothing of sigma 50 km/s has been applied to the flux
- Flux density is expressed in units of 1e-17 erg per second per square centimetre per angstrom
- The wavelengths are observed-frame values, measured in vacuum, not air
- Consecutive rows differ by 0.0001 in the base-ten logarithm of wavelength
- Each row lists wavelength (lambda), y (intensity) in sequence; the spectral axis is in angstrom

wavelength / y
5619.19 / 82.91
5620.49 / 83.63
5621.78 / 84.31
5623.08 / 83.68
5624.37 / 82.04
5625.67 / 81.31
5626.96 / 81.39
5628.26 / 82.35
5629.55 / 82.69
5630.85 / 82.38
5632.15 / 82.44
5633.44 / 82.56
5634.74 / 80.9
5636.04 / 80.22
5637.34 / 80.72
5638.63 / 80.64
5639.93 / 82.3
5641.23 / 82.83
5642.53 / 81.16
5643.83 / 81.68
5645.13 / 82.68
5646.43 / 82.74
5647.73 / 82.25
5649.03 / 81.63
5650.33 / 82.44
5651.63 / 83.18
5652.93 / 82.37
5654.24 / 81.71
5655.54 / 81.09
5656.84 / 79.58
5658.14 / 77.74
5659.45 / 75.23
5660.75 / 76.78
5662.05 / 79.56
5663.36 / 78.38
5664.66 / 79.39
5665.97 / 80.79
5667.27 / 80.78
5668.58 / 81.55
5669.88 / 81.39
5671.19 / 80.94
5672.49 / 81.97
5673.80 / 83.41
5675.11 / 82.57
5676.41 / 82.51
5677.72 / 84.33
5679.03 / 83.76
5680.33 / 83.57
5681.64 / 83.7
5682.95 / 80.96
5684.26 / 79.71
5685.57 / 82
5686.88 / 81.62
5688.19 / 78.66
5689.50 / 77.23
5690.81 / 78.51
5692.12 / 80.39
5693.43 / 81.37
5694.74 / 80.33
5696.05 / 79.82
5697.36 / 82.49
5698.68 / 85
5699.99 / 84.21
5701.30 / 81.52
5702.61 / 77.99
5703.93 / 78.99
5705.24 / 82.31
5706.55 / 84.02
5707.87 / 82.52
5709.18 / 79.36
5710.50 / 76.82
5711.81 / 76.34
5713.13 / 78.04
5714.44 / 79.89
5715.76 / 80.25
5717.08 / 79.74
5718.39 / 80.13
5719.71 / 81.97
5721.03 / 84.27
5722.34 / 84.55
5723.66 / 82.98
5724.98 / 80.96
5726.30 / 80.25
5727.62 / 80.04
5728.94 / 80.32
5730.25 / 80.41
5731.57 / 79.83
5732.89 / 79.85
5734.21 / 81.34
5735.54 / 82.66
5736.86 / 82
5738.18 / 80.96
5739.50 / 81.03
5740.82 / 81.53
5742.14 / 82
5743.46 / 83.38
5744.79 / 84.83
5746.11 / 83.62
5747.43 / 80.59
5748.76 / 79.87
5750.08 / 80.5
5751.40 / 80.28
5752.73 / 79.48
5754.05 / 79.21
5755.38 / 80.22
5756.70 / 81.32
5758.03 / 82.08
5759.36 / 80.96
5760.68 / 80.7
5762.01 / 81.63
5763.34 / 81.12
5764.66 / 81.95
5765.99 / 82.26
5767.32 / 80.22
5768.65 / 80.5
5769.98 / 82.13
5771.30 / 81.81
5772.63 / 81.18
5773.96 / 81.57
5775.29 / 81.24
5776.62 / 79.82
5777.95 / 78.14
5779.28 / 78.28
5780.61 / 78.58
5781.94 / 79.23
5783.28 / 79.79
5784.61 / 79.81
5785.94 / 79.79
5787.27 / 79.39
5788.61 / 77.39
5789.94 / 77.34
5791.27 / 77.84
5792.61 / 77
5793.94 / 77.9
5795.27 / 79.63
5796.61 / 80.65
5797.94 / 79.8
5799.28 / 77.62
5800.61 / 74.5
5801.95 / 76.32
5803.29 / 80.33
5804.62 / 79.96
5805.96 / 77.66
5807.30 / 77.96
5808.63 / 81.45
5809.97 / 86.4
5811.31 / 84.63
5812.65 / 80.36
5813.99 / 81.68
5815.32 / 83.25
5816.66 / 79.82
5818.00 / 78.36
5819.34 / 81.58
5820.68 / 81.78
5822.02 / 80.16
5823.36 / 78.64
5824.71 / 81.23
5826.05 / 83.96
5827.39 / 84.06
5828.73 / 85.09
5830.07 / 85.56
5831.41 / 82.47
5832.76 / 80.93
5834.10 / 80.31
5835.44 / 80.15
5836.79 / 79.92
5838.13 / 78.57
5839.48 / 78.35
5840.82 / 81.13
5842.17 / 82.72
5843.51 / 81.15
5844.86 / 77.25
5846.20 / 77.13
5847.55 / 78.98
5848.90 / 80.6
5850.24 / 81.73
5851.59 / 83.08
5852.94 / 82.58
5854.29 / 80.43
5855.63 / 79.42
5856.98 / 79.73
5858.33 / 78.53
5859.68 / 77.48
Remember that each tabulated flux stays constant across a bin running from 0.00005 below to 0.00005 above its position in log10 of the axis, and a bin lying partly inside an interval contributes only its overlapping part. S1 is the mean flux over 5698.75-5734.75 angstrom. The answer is 80.8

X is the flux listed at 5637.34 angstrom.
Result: 80.72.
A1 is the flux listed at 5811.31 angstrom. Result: 84.63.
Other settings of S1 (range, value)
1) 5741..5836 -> 80.6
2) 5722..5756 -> 81.2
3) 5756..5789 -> 80.4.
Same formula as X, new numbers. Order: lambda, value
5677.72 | 84.33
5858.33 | 78.53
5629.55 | 82.69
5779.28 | 78.28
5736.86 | 82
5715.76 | 80.25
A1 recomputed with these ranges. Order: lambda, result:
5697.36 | 82.49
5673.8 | 83.41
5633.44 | 82.56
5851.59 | 83.08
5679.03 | 83.76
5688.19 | 78.66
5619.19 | 82.91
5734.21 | 81.34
